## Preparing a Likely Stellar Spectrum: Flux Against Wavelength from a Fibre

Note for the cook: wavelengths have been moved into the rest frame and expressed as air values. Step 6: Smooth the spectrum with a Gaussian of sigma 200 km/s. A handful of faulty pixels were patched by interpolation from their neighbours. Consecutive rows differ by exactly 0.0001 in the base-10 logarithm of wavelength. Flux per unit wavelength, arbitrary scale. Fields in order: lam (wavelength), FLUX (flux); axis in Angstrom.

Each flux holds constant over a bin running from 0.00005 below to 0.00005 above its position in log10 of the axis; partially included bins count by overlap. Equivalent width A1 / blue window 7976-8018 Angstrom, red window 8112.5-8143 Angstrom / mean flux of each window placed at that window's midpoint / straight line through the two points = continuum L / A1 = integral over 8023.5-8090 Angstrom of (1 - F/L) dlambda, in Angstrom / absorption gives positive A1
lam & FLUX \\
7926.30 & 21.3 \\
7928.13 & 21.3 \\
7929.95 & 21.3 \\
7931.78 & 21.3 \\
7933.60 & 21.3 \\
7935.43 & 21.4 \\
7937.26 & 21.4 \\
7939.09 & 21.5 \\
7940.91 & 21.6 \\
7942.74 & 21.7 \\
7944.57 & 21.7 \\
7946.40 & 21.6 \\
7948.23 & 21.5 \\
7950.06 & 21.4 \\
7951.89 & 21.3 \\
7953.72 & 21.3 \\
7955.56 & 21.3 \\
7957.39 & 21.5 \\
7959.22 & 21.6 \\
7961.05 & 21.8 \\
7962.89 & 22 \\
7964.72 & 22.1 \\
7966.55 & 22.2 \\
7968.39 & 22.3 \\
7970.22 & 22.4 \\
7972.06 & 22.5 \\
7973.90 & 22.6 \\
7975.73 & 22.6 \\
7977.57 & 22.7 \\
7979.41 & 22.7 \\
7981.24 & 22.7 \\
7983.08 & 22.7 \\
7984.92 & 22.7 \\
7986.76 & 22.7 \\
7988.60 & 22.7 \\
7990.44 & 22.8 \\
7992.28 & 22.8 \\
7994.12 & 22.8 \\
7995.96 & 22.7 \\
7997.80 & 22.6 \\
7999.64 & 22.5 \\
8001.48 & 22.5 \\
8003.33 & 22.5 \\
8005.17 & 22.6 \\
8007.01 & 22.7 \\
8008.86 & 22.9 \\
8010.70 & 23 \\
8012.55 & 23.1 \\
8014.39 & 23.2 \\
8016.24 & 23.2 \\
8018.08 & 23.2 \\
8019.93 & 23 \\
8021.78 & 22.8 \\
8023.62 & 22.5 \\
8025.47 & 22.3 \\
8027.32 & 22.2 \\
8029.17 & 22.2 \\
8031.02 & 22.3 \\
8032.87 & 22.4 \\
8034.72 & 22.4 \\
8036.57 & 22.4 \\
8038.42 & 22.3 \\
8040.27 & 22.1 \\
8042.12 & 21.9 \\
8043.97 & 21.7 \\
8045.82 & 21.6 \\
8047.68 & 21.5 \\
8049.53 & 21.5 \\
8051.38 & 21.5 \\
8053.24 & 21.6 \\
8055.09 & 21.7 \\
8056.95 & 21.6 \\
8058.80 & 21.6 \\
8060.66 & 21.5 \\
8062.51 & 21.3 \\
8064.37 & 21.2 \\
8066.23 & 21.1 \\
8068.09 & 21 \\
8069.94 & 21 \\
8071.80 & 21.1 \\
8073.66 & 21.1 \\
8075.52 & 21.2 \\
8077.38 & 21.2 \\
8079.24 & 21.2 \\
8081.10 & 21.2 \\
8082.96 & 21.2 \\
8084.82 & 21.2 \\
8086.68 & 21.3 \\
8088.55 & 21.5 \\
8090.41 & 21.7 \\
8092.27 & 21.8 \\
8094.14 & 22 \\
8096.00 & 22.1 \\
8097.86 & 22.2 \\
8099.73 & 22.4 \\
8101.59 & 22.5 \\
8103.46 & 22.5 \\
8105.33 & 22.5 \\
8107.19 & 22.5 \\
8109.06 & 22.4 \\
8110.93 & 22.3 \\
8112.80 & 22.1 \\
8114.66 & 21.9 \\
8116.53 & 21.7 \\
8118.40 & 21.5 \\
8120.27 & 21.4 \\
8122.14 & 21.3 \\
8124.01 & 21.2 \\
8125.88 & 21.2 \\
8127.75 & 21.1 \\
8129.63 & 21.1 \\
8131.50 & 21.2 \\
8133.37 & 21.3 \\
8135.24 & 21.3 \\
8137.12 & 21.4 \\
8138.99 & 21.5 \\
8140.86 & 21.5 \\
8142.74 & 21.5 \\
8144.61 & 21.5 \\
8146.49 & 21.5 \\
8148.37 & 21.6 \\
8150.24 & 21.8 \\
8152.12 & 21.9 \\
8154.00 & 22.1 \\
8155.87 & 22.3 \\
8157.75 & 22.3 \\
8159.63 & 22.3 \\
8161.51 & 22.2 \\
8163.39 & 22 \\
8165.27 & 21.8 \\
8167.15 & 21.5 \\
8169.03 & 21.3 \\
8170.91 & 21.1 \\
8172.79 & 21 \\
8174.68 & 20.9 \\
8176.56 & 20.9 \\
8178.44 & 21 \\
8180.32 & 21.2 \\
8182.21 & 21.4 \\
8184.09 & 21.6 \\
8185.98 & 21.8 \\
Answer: 1.6 Angstrom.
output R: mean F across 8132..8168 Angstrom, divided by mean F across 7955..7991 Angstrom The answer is 1.0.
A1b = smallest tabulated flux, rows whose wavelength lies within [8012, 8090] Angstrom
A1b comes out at 21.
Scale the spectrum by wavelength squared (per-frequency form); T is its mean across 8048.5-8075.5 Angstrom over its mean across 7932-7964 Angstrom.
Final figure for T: 1.0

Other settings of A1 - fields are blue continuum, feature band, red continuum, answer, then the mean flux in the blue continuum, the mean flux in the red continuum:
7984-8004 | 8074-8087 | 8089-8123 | 0.57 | 22.7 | 22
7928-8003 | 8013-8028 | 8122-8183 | -0.63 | 22.1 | 21.5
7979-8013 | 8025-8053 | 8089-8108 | 0.62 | 22.7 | 22.2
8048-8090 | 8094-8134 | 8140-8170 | -0.48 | 21.3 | 21.8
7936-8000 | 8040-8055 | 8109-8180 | 0.15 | 22.1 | 21.6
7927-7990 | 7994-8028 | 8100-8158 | -1.38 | 21.9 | 21.7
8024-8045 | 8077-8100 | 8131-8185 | 0.33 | 22.2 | 21.6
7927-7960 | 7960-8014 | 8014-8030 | -1.07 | 21.4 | 22.7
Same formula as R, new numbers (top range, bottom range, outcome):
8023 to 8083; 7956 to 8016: 0.96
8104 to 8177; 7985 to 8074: 0.98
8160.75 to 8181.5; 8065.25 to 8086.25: 1.01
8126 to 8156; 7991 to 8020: 0.94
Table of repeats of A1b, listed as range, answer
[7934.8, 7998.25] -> 21.3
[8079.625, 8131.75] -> 21.1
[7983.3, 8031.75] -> 22.2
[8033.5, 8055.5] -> 21.5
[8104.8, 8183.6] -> 20.9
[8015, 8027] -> 22.3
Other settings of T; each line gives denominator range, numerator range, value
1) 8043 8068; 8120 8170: 1.03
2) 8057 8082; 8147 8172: 1.05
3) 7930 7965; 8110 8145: 1.04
